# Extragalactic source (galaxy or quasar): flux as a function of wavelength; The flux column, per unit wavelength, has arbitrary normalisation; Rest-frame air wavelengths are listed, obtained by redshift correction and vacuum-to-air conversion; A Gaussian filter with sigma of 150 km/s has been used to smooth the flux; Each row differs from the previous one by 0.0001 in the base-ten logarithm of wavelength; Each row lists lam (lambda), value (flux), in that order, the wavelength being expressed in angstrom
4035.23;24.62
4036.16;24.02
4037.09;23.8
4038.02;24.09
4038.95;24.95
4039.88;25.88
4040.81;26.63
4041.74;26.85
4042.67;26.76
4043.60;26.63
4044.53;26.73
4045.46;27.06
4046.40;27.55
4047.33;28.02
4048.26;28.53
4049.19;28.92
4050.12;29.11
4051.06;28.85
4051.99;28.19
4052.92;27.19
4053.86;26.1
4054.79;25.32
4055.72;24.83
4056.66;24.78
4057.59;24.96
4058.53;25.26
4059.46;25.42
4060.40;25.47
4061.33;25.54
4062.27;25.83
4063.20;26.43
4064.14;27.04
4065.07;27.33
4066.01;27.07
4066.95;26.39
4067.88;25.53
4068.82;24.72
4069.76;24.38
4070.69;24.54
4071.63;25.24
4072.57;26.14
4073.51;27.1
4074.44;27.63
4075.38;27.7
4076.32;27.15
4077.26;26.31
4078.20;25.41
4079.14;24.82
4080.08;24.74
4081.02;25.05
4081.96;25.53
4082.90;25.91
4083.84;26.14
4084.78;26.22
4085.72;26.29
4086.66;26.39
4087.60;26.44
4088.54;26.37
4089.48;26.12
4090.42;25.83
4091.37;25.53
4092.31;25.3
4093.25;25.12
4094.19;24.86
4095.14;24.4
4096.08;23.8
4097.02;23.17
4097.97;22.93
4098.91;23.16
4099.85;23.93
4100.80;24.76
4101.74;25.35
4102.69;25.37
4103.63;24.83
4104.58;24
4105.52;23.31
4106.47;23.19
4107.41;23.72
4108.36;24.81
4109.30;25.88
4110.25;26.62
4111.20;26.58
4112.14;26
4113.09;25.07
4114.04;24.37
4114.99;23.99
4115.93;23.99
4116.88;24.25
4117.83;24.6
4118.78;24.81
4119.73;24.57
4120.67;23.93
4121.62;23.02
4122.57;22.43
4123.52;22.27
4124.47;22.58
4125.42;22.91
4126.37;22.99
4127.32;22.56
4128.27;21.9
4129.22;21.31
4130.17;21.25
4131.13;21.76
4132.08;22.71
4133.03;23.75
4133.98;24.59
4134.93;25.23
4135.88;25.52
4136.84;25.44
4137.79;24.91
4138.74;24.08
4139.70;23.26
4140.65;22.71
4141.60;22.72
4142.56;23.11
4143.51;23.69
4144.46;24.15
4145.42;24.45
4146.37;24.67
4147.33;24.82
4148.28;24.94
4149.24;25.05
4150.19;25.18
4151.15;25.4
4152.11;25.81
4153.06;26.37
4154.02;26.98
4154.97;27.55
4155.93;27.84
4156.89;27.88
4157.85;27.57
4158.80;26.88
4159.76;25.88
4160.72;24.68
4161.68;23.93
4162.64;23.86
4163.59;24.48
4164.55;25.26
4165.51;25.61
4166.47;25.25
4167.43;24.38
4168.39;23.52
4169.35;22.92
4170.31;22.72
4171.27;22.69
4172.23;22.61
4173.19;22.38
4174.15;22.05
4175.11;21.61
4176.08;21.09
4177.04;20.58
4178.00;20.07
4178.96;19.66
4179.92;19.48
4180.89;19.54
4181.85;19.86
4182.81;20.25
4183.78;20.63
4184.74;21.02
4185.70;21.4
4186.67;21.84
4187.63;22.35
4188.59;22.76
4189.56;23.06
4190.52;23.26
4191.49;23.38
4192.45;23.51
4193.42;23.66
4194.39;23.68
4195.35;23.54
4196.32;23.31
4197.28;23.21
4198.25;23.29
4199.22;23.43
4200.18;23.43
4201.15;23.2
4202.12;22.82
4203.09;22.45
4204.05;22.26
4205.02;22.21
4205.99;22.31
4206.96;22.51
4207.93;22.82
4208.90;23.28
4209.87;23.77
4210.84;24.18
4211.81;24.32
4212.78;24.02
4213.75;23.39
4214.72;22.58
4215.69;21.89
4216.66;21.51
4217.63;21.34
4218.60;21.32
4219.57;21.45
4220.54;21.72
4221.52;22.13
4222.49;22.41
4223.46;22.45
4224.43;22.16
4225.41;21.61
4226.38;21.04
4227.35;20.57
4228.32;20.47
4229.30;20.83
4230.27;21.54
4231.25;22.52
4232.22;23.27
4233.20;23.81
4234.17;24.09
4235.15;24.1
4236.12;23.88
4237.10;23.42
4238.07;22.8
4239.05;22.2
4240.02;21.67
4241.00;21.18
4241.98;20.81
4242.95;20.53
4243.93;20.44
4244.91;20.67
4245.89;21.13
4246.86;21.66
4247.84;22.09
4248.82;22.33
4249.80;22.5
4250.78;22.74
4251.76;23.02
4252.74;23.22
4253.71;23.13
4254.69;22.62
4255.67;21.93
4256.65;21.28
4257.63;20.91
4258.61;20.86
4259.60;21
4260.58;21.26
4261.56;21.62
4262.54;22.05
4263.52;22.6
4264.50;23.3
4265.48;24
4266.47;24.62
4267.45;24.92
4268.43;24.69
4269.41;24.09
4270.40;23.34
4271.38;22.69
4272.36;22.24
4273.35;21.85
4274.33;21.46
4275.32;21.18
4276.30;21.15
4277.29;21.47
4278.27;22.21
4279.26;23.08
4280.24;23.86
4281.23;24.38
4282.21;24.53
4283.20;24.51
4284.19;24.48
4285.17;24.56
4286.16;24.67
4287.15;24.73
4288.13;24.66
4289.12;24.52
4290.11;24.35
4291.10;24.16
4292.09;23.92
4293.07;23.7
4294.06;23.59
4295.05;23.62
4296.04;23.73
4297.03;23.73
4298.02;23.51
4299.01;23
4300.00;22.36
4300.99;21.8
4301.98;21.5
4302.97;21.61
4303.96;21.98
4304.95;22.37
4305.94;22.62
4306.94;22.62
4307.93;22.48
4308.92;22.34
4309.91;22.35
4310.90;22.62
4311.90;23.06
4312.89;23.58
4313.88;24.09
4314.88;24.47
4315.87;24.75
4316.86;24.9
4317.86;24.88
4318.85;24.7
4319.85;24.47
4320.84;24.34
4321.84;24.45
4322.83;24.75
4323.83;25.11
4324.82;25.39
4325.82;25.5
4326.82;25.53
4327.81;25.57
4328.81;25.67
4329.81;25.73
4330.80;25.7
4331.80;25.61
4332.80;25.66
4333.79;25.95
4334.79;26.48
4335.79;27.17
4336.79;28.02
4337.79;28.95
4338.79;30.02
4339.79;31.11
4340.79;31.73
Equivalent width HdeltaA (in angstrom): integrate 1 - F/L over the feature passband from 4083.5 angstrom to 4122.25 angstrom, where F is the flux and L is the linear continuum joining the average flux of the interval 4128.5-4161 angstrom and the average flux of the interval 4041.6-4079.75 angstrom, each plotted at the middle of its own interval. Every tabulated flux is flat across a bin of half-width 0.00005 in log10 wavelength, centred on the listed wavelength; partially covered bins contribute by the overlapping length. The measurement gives 1.1 angstrom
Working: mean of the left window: 26.4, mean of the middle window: 24.8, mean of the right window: 24.7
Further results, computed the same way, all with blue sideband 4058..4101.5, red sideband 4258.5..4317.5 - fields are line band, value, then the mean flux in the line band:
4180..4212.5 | 2.19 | 22.6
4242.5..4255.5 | 0.89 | 22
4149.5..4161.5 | -0.83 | 26.4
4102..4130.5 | 1.39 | 23.9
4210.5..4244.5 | 2.37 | 22.2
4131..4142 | 0.42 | 24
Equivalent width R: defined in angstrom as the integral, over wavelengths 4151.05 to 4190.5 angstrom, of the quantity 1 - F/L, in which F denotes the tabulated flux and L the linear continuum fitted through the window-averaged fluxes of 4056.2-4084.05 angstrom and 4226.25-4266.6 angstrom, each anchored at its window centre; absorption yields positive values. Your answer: 0.6 angstrom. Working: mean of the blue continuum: 25.8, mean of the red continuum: 22.1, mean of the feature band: 23.4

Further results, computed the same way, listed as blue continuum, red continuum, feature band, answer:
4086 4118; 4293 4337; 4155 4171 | -0.4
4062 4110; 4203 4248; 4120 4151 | 0.9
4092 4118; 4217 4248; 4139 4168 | -2.0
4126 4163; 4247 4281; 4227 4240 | 0.3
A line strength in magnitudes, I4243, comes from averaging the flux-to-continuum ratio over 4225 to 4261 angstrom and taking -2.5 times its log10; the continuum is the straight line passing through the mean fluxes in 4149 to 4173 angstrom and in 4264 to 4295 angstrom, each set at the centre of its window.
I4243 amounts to 0.10 mag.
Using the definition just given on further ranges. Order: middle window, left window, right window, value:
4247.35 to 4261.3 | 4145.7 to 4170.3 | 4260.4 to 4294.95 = 0.083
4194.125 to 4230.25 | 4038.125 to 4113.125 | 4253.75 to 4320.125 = 0.074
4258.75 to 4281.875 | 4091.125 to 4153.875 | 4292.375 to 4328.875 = 0.049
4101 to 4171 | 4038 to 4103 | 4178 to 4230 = -0.015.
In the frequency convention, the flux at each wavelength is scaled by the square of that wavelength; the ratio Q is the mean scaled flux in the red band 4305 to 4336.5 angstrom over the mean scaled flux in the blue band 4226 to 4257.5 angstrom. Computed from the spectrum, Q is 1.15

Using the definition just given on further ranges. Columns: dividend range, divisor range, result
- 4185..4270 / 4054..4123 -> 0.95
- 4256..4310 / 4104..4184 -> 1.03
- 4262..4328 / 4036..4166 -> 1.03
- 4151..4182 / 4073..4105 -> 0.97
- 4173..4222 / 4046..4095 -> 0.90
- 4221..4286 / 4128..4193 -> 1.00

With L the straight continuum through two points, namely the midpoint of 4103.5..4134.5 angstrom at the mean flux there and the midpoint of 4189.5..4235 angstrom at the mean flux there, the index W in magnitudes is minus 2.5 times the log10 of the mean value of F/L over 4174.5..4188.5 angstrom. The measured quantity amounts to 0.11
